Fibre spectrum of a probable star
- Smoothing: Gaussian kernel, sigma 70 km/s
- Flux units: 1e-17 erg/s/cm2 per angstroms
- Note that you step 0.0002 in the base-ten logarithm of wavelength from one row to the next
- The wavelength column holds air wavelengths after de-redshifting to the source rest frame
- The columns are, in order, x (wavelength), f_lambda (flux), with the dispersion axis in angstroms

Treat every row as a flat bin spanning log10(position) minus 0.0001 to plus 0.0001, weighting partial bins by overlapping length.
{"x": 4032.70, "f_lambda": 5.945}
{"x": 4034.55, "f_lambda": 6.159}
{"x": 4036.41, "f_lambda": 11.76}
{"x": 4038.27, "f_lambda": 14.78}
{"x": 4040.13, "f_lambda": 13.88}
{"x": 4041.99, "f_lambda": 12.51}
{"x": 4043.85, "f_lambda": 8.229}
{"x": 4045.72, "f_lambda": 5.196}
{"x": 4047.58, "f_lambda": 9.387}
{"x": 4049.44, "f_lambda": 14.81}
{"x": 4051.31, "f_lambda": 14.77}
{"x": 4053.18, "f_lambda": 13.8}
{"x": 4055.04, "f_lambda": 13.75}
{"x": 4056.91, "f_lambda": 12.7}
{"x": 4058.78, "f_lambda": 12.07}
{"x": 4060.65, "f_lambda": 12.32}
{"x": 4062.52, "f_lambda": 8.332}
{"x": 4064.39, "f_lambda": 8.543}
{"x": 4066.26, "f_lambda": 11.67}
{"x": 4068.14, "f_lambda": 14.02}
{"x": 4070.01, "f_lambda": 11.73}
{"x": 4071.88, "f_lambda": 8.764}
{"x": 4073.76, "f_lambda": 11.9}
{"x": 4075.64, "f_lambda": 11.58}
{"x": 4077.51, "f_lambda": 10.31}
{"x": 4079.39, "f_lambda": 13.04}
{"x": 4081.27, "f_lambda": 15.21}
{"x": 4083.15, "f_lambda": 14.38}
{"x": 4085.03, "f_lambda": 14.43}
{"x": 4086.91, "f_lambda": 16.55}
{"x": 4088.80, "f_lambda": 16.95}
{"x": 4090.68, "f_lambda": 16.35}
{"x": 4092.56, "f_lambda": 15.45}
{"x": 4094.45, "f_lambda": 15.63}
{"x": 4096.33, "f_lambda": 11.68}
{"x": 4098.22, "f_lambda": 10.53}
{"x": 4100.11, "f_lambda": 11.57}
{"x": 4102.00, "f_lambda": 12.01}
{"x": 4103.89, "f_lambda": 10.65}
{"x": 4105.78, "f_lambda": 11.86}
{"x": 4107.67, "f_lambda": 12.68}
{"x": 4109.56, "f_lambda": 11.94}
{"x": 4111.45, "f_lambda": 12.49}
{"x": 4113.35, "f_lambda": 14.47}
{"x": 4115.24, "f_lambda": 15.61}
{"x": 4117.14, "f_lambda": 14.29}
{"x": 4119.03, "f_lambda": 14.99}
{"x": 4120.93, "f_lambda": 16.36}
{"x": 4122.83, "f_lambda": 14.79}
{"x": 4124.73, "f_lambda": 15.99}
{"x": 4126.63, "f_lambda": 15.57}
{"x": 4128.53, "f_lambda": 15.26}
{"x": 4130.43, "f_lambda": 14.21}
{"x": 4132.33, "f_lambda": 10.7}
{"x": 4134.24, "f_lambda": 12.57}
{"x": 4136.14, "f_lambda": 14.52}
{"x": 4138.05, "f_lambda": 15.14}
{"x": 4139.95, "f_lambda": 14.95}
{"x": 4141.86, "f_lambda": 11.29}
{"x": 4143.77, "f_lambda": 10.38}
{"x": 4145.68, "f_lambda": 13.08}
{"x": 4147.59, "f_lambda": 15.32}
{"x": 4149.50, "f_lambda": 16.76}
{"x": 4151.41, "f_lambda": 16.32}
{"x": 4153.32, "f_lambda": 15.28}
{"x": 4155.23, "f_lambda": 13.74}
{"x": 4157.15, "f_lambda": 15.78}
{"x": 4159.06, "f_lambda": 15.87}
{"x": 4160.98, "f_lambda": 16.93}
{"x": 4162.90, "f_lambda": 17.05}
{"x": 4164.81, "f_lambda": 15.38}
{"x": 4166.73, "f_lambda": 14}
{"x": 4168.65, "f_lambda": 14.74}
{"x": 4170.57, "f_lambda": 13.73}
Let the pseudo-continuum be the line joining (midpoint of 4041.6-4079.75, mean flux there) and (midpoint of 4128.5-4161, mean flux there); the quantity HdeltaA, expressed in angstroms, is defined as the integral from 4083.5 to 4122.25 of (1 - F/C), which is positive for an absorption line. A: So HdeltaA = -3.20 angstroms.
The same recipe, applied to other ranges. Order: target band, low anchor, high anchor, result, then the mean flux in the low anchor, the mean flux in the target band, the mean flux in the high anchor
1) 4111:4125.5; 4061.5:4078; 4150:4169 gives -1.7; 10.8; 14.9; 15.6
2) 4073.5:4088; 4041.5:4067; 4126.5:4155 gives -1.7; 11.3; 13.5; 14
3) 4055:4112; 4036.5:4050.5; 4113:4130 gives 3.1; 11.3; 12.6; 15.3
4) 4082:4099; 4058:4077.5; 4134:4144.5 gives -4.3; 11.1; 14.7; 13.2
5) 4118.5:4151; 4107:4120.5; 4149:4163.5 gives 1.4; 13.9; 14.2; 15.9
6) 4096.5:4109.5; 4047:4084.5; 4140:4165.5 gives 1.7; 12.2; 11.6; 14.9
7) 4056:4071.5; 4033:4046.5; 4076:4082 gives 0.5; 10.2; 11.3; 12.7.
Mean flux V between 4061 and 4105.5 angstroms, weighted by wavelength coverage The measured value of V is 12.7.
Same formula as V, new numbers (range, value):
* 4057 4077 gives 11.1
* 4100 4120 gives 13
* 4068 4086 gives 12.5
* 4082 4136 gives 13.9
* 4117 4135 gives 14.5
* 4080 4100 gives 14.6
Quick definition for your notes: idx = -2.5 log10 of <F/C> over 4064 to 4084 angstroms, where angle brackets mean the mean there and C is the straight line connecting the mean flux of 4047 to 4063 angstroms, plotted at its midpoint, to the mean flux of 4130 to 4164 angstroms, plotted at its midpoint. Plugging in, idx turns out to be 0.087 mag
